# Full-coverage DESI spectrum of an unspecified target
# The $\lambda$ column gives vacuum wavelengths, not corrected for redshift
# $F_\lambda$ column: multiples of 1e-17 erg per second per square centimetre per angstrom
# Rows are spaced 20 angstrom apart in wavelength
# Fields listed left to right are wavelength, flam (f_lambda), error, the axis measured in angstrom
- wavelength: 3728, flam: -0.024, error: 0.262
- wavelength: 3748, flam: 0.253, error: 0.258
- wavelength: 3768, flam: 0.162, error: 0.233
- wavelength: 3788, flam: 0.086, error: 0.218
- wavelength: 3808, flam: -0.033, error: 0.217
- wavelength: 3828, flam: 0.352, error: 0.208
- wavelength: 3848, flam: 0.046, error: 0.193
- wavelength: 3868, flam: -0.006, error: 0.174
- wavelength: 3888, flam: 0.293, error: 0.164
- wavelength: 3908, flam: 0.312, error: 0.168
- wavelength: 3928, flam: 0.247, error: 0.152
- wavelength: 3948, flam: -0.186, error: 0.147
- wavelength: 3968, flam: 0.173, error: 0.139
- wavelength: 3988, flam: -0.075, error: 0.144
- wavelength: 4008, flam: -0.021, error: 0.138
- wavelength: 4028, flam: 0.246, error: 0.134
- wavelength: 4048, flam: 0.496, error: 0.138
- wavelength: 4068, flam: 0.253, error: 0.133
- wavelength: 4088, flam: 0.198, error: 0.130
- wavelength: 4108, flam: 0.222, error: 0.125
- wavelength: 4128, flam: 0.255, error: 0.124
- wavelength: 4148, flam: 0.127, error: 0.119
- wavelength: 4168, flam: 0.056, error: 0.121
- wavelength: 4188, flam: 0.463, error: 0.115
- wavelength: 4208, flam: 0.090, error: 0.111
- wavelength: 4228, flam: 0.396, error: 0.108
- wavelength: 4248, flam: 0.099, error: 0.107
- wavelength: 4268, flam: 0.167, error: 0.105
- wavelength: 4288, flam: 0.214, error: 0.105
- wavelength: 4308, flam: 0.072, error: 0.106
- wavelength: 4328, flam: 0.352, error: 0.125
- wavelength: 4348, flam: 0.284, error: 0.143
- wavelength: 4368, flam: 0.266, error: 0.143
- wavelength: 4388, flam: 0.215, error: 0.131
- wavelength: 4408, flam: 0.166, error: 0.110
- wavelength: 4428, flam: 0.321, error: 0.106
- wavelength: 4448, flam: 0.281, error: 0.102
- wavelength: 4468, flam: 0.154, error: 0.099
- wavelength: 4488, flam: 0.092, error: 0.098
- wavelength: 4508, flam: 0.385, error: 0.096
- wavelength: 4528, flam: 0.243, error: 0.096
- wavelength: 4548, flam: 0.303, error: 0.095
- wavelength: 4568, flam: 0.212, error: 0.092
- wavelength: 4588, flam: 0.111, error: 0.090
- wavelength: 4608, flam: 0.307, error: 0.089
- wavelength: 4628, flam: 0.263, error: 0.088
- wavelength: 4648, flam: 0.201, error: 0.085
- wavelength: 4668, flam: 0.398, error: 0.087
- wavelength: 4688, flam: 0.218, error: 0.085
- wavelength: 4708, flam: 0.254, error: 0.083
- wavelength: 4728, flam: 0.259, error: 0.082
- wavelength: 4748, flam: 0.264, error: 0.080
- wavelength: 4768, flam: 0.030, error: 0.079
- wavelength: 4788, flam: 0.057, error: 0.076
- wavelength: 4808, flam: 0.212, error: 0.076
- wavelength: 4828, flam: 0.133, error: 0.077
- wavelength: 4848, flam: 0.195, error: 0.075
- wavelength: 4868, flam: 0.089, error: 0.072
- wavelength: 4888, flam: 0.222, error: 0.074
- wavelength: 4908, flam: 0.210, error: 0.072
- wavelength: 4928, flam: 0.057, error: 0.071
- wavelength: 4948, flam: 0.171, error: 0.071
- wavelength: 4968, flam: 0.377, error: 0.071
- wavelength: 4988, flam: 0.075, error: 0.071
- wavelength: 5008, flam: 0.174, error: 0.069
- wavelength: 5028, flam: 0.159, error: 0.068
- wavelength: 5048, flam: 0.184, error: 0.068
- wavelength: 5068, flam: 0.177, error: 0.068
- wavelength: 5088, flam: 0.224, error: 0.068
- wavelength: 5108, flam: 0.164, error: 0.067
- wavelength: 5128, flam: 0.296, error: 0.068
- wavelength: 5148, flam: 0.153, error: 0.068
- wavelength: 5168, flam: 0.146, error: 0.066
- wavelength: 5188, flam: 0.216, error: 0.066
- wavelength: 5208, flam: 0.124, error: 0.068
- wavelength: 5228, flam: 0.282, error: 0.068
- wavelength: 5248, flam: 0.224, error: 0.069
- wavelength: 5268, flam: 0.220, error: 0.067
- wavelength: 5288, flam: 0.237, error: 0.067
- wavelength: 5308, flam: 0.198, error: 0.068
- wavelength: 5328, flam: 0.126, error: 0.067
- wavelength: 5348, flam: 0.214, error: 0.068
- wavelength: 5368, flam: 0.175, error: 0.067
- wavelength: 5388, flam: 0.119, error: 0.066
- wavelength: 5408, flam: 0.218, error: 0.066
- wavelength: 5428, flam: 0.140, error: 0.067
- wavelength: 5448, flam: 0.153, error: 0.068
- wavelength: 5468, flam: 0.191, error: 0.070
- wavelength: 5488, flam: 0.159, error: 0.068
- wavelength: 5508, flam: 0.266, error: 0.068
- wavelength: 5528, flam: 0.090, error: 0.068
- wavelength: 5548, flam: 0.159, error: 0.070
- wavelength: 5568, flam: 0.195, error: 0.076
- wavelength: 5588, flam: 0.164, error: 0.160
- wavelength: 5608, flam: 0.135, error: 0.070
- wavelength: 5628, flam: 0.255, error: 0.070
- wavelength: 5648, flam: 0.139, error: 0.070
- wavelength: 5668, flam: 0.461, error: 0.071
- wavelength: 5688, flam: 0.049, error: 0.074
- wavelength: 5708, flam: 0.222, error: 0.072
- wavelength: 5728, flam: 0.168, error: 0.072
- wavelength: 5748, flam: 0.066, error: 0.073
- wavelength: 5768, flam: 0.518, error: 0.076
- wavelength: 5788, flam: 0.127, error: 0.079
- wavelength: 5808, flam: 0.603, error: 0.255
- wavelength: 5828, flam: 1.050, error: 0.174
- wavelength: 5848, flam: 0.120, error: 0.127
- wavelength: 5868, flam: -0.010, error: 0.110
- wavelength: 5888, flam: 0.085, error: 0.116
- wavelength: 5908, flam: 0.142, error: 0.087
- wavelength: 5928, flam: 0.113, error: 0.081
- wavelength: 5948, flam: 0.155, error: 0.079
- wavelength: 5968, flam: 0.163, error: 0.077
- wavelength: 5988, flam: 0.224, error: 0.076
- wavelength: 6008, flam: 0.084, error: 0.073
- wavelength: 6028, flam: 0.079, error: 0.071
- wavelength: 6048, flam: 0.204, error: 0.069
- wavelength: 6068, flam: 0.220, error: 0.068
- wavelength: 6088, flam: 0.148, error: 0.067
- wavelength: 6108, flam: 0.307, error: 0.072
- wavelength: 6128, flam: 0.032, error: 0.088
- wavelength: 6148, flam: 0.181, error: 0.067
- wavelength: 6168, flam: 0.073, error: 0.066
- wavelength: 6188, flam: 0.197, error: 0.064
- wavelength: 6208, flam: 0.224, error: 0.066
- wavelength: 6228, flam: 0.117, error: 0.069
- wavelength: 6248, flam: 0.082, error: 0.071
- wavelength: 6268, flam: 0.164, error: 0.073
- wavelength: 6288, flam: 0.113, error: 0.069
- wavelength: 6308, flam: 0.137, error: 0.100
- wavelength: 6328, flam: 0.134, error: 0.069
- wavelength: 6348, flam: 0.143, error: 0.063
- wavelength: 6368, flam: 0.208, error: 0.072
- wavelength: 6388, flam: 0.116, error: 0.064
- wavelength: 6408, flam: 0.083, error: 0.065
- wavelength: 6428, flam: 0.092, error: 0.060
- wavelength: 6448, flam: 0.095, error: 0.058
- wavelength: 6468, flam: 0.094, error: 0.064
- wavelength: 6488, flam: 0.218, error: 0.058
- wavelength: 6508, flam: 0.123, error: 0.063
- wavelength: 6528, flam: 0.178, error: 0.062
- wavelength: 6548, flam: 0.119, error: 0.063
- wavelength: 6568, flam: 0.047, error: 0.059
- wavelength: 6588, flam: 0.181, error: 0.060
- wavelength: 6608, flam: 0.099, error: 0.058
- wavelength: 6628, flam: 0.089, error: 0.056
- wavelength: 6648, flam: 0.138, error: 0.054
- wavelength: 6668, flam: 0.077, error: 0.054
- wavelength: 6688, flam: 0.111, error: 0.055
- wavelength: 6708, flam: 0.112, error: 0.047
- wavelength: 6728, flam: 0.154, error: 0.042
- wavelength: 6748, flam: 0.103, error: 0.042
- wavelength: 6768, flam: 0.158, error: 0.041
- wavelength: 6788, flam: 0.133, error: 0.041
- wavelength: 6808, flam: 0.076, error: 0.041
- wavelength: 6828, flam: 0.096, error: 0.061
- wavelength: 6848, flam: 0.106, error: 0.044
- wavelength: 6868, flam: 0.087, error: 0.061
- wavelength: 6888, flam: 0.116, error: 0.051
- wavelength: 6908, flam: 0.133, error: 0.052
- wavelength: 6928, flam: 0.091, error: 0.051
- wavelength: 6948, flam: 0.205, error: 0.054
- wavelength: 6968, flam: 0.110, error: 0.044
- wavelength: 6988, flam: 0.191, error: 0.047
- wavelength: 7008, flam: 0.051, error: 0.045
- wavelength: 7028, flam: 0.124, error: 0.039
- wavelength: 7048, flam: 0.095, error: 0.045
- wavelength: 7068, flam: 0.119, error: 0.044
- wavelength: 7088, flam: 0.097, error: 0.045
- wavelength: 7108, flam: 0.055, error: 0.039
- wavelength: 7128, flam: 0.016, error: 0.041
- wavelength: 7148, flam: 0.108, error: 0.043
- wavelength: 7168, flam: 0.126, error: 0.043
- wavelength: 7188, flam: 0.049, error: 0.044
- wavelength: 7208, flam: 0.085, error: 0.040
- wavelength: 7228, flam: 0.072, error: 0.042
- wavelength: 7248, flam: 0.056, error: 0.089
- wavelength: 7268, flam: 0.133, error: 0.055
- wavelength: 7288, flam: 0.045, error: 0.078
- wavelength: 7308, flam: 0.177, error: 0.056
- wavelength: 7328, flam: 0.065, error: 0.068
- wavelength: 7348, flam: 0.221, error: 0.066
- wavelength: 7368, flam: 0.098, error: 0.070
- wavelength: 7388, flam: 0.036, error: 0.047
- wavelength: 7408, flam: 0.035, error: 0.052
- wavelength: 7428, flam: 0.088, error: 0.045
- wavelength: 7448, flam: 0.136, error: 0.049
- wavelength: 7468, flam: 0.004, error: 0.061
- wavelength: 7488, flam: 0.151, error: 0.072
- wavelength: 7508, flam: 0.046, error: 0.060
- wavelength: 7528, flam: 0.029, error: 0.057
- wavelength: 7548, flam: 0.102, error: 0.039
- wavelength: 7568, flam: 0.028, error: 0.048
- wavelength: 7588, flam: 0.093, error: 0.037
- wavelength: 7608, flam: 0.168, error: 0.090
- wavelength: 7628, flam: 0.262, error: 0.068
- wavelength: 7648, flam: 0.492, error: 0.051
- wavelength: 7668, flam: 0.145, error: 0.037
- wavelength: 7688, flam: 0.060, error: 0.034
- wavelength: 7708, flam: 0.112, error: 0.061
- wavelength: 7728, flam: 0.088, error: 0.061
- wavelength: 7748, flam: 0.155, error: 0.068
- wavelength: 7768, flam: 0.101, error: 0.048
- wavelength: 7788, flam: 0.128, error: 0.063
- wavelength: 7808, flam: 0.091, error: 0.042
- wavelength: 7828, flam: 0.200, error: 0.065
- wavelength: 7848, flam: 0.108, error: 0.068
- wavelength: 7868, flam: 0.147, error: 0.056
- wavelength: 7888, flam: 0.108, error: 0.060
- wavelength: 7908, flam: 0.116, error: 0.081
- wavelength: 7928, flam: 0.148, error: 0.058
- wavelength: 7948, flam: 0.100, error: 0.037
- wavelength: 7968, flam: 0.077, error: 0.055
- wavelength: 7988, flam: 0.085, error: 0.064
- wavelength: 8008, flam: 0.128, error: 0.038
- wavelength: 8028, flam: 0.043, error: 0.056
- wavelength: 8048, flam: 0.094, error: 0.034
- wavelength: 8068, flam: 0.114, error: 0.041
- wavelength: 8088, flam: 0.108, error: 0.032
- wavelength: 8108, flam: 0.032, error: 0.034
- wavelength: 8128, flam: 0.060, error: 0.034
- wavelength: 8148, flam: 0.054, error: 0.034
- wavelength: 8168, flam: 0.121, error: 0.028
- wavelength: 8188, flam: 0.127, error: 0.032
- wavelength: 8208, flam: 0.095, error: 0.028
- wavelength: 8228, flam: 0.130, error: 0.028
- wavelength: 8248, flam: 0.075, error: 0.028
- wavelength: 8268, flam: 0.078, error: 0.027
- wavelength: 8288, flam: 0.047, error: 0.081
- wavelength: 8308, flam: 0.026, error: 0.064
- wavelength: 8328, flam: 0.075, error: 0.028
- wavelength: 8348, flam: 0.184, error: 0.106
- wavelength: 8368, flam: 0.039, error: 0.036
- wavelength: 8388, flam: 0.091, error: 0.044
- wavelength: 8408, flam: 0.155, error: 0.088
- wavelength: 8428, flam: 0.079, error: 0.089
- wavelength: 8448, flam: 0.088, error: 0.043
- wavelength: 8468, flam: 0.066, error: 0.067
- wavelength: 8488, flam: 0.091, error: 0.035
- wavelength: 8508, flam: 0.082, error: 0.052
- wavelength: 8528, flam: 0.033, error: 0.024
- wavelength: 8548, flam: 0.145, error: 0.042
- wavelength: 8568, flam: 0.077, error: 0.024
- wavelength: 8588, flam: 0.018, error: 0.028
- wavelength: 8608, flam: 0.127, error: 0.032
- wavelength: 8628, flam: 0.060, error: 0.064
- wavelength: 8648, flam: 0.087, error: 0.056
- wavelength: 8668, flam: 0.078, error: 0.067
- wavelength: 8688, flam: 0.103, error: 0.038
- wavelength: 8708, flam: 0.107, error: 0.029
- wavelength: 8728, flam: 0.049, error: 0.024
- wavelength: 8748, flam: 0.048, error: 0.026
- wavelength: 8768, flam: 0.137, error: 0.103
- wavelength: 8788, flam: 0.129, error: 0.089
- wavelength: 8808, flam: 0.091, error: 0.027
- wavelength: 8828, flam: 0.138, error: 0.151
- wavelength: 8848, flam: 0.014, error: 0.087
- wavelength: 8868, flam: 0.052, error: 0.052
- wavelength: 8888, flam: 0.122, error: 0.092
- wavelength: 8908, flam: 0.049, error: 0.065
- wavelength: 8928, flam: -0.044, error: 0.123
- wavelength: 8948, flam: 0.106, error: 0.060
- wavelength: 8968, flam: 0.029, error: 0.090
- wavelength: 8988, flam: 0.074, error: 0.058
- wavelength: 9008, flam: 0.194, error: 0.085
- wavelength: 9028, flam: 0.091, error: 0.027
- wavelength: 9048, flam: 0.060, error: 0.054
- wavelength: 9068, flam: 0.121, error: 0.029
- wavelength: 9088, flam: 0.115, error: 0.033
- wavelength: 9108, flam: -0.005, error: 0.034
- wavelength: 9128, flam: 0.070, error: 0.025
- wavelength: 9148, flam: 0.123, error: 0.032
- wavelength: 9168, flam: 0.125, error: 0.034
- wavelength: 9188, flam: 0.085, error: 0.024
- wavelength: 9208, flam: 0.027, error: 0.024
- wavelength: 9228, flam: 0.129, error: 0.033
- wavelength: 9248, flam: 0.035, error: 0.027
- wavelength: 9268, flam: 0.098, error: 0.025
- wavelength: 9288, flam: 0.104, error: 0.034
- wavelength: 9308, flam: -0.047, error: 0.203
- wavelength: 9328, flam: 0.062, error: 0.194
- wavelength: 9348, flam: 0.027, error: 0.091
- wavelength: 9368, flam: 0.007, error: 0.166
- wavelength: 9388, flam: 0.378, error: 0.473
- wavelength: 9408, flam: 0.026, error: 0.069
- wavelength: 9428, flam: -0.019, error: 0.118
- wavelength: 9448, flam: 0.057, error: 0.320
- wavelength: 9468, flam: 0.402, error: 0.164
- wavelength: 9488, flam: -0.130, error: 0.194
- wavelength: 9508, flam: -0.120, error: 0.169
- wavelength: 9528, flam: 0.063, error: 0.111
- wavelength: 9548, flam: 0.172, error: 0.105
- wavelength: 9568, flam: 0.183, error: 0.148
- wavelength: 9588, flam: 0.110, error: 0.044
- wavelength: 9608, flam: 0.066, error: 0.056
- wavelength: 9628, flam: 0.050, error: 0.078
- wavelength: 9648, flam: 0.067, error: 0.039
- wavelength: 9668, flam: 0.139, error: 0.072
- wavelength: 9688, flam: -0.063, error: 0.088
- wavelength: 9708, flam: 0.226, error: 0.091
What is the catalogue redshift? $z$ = 0.16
